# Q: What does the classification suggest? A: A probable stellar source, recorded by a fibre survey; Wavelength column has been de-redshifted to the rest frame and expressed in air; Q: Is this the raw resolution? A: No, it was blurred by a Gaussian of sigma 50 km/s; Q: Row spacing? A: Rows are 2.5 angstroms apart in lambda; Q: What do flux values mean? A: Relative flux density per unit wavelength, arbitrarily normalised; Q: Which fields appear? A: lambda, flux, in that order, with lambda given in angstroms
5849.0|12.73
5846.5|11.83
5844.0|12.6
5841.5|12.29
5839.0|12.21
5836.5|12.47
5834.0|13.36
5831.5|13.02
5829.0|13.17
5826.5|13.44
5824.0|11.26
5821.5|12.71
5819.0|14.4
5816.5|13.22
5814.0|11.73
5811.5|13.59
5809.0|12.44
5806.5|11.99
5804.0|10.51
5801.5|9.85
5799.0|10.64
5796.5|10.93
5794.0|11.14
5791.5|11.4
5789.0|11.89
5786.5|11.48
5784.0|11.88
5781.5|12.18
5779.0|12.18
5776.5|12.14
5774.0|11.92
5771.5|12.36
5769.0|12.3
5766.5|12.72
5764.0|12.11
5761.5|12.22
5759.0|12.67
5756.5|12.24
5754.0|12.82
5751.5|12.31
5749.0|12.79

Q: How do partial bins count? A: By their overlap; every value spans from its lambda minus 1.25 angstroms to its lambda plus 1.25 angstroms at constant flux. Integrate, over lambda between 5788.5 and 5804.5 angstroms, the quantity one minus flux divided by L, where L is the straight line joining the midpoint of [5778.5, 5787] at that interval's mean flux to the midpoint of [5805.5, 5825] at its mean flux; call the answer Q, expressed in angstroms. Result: 1.8 angstroms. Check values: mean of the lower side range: 11.9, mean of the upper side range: 12.7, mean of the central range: 10.9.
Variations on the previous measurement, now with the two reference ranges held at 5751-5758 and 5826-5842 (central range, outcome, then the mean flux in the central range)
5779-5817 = 3.1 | 11.6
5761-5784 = 0.6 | 12.2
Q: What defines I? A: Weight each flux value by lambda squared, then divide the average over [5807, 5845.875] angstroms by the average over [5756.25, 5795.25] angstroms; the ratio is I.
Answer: 1.1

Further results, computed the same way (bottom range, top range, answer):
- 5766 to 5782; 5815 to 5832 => 1.08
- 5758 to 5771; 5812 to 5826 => 1.05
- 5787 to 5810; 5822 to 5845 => 1.14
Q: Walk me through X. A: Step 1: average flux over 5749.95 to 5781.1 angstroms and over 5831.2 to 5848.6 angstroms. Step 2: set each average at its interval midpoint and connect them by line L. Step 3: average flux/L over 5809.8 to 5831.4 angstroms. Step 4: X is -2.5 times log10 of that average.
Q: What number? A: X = -0.04 mag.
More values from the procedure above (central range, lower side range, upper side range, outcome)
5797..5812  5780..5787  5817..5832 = 0.10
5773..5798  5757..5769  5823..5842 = 0.07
